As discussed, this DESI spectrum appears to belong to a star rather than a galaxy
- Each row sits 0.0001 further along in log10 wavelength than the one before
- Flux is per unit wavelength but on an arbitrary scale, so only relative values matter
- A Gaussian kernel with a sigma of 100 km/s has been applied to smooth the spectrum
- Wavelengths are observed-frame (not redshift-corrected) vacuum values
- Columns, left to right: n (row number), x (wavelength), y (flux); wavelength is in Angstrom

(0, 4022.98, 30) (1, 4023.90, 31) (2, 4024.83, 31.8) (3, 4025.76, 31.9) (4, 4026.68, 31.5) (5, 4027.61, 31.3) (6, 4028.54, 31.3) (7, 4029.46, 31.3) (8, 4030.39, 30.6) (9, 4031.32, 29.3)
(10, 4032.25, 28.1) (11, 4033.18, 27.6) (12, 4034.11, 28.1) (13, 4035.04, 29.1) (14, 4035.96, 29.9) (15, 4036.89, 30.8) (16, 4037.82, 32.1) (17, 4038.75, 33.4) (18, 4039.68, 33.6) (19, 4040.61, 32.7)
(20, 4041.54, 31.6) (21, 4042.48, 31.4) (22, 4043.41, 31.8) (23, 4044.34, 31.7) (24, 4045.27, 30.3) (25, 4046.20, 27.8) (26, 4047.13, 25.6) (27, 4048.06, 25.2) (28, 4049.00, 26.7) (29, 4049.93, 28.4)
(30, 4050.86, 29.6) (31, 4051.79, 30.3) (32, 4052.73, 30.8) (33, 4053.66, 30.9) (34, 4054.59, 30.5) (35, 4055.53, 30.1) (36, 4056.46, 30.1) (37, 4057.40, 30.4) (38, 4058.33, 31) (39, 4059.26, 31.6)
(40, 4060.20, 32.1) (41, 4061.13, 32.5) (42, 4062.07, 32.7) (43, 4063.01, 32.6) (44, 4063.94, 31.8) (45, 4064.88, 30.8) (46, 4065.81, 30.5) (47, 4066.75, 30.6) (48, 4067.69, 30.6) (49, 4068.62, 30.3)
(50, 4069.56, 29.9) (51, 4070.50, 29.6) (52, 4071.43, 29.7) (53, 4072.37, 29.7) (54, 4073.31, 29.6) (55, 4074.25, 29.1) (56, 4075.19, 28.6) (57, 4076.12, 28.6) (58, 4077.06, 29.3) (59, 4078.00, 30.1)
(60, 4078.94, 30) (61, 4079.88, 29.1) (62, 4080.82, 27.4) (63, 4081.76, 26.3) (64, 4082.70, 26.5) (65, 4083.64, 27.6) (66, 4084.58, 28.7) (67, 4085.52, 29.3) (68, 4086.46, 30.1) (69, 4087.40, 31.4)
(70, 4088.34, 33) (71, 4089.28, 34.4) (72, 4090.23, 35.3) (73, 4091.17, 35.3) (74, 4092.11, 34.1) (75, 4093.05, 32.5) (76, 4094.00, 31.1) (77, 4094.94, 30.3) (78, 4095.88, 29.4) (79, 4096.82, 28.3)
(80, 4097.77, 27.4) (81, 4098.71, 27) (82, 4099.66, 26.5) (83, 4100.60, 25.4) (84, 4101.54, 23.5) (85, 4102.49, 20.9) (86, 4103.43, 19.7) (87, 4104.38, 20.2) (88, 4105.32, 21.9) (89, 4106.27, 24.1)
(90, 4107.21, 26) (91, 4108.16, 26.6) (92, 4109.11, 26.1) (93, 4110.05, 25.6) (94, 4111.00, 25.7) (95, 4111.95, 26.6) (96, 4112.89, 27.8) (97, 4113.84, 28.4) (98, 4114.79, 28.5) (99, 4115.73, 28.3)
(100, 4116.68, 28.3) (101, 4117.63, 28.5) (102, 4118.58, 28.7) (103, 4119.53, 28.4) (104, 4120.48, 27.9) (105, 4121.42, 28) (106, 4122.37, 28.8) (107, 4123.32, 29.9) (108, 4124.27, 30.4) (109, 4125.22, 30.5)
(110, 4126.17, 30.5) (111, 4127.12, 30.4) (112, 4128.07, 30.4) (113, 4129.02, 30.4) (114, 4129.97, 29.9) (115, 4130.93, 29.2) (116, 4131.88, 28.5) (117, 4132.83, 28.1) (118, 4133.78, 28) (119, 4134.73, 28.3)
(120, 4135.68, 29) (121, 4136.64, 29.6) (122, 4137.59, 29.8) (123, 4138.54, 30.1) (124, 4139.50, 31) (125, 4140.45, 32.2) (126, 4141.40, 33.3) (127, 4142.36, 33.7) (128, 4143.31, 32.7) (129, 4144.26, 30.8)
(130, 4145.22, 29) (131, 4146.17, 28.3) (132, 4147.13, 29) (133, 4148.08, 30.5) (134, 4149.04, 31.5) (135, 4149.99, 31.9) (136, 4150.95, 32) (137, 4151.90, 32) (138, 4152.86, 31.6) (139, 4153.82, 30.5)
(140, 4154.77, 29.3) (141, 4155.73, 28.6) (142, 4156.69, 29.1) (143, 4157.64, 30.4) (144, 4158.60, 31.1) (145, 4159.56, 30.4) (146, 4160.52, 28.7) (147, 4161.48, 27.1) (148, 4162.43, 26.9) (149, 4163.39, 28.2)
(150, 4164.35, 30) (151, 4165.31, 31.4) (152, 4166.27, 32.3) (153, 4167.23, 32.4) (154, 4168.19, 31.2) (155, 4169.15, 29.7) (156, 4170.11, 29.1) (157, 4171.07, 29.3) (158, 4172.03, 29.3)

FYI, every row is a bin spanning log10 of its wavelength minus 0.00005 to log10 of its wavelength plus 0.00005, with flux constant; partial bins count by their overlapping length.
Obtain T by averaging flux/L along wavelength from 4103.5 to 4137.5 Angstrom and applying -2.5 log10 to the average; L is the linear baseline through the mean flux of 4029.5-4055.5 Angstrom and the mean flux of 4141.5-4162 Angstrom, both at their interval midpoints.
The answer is 0.09 mag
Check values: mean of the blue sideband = 29.9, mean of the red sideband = 30.4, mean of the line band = 27.9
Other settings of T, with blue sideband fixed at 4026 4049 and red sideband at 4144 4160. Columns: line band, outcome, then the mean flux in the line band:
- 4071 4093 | 0.002 mag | 30.2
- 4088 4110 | 0.096 mag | 27.7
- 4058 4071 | -0.034 mag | 31.2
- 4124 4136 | 0.029 mag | 29.5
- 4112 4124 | 0.069 mag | 28.4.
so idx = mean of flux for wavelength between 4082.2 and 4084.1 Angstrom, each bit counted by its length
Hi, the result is 27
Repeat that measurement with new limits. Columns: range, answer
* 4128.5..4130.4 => 30.2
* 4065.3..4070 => 30.4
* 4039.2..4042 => 32.6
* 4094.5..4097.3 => 29.3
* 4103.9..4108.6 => 23.7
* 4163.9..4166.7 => 31.2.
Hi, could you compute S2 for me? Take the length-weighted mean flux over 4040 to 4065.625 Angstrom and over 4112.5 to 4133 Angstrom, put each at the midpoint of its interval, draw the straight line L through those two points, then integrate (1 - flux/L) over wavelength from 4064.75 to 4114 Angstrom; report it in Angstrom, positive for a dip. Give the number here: 2.2 Angstrom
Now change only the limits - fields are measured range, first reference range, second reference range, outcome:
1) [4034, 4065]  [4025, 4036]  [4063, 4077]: -0.5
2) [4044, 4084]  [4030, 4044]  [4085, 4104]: 0.4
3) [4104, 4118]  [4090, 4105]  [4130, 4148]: 1.1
